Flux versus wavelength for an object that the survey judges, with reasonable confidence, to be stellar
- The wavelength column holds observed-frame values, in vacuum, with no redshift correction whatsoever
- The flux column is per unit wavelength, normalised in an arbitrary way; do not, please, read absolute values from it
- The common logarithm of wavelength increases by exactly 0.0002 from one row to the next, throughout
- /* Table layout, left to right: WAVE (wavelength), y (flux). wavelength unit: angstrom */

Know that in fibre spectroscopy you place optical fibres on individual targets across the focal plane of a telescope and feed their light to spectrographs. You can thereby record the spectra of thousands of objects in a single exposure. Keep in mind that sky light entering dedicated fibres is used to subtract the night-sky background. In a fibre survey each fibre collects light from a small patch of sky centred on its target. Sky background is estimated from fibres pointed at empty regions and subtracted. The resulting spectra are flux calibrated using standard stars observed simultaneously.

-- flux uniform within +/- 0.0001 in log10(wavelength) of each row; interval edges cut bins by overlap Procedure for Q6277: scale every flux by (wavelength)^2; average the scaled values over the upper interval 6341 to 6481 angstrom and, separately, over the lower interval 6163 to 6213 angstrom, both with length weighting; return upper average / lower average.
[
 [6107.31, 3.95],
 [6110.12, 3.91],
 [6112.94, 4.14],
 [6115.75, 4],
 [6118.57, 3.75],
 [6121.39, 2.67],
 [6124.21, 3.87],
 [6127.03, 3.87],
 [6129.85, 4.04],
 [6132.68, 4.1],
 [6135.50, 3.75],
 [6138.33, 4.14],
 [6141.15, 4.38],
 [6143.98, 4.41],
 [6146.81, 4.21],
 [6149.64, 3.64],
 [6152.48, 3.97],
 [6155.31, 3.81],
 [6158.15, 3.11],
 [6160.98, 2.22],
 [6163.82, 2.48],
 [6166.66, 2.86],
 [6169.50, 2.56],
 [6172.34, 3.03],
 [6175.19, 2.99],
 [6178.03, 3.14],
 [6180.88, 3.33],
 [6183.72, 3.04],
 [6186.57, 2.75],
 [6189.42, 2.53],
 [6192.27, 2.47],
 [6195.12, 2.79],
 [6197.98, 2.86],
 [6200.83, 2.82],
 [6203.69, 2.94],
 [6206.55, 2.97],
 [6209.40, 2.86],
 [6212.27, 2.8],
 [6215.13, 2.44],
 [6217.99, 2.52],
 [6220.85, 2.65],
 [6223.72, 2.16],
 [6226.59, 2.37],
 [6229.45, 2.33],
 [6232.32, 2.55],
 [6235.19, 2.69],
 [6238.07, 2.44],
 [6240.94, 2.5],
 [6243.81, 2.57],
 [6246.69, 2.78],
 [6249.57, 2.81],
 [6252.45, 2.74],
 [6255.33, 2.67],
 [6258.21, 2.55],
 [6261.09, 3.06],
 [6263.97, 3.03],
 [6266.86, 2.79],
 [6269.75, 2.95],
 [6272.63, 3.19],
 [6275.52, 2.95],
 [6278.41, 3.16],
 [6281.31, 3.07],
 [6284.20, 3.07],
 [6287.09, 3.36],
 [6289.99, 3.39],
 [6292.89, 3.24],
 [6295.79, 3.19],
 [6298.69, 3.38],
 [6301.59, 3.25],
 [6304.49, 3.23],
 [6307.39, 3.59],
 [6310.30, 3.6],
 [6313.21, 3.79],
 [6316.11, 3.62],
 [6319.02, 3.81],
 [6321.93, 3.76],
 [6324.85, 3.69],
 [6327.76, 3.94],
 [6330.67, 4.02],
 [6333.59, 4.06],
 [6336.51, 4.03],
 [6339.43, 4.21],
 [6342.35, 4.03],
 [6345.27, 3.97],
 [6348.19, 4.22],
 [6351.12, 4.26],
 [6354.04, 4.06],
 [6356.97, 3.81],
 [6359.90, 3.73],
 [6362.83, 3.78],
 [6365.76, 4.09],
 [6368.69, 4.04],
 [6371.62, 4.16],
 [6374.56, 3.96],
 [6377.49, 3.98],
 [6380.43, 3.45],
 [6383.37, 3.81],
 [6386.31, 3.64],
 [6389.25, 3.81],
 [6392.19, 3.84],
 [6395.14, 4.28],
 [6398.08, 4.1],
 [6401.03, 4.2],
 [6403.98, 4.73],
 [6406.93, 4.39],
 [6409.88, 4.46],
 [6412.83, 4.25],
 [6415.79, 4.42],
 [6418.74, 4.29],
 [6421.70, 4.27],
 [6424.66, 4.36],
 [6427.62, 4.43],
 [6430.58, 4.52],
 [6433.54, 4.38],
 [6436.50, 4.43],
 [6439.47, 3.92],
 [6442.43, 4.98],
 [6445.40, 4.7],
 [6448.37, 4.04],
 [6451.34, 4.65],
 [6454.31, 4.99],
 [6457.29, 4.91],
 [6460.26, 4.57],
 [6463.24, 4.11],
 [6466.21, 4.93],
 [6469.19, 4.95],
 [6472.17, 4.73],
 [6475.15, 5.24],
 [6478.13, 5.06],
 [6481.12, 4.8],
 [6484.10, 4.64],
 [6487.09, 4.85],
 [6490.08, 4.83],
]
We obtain 1.6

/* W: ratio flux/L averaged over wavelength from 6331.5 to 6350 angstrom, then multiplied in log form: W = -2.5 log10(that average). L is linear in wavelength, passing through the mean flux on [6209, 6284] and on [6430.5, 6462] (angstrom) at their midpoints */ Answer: -0.14 mag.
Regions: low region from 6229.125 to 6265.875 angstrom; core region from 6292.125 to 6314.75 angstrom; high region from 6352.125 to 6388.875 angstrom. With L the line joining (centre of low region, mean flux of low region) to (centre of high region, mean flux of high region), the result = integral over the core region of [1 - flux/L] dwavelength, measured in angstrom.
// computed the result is -1.3 angstrom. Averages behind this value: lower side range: 2.68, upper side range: 3.88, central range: 3.42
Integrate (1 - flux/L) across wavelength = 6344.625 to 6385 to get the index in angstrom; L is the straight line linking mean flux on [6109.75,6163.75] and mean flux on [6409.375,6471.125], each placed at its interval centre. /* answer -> 3.4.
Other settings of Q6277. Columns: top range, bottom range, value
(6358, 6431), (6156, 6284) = 1.57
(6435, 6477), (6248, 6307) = 1.61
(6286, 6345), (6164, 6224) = 1.37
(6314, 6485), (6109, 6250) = 1.47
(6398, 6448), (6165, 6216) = 1.67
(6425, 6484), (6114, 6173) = 1.44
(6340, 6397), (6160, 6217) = 1.50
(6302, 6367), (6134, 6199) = 1.26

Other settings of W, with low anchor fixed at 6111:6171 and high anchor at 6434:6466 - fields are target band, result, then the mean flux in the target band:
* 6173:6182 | 0.188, 3.13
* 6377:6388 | 0.174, 3.7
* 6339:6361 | 0.055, 4.03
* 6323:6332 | 0.081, 3.88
